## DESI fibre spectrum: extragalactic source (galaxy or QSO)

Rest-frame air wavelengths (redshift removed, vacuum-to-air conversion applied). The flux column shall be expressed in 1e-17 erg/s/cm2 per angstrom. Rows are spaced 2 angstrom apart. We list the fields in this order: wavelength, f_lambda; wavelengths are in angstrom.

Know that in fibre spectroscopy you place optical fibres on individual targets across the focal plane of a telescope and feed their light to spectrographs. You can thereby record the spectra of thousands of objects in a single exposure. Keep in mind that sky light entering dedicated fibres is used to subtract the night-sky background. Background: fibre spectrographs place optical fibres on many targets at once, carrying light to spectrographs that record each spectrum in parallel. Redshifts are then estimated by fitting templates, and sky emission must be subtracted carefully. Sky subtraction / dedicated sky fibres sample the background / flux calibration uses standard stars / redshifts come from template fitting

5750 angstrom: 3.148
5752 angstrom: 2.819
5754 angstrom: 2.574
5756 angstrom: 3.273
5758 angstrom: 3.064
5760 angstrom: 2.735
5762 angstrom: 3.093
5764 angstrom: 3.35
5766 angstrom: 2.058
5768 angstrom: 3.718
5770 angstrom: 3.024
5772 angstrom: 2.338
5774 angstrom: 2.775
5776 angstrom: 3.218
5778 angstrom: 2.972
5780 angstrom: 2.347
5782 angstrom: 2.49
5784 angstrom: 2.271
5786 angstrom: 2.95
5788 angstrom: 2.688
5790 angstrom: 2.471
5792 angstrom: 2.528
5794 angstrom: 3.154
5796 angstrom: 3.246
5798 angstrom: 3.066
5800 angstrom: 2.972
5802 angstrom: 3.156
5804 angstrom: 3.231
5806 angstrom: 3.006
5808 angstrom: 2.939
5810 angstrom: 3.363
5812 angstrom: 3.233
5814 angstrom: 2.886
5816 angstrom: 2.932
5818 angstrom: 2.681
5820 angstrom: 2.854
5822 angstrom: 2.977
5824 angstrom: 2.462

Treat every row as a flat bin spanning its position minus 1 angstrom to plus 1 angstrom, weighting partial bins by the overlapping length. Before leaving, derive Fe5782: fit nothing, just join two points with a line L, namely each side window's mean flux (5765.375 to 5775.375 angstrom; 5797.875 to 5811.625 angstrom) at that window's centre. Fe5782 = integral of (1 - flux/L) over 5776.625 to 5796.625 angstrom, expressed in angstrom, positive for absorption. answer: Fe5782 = 1.7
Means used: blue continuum 2.83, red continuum 3.11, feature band 2.71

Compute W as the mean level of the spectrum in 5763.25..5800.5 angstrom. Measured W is 2.82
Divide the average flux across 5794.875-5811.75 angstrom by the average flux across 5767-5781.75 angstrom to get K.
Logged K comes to 1.08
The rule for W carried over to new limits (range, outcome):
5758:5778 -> 2.93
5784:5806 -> 2.92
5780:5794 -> 2.59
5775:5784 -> 2.7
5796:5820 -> 3.04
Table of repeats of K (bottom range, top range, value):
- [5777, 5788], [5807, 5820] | 1.15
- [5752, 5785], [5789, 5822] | 1.05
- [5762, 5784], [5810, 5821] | 1.05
